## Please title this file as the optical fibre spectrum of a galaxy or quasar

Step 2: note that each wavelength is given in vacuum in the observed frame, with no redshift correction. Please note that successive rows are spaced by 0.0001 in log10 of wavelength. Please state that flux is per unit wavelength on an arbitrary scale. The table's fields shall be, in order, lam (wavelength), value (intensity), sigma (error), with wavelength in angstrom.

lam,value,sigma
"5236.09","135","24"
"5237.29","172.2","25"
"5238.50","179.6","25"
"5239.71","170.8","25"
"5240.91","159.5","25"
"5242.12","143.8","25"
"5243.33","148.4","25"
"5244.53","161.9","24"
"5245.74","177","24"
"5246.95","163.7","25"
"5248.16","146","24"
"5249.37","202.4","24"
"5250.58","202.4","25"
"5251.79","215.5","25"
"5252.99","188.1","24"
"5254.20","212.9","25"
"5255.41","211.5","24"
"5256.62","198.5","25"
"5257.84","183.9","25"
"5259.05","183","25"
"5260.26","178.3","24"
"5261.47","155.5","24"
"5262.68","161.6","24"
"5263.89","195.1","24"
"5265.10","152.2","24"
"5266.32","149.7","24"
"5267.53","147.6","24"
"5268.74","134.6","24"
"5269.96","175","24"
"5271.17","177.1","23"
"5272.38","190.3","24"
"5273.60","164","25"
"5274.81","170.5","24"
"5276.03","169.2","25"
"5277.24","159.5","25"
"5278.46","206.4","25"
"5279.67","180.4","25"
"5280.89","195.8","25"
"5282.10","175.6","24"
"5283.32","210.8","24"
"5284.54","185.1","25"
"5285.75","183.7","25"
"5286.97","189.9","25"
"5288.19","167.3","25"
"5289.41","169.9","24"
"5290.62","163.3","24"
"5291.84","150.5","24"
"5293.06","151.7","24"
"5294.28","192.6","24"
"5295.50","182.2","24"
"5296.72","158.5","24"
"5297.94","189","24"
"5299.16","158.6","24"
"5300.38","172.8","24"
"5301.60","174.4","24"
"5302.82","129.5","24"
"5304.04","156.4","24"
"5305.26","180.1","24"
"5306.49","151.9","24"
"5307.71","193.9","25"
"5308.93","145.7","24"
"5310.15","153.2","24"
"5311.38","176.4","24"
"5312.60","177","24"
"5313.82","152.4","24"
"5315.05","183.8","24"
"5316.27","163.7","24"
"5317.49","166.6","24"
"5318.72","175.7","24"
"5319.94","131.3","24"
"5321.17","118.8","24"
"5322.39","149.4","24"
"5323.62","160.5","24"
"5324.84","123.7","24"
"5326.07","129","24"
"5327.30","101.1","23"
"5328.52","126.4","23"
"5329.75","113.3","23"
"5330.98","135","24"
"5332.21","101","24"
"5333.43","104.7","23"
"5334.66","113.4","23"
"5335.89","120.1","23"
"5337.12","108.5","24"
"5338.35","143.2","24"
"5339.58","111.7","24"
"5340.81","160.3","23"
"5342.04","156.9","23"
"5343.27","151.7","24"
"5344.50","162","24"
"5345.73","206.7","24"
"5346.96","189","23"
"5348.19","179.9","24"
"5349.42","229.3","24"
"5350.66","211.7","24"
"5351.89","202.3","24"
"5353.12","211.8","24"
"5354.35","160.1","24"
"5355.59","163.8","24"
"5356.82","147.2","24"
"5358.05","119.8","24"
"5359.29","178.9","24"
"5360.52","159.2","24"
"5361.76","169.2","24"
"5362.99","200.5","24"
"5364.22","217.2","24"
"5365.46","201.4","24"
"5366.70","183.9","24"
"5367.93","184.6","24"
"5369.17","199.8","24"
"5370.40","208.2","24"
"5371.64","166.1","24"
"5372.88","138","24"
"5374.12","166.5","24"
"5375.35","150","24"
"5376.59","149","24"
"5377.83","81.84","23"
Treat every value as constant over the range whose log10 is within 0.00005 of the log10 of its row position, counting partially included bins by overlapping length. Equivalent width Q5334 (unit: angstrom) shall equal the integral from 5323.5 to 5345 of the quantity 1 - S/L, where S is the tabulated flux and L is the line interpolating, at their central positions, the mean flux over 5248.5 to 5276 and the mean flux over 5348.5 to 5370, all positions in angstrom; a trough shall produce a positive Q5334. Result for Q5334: 6.5 angstrom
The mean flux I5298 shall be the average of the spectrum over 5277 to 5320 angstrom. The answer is 172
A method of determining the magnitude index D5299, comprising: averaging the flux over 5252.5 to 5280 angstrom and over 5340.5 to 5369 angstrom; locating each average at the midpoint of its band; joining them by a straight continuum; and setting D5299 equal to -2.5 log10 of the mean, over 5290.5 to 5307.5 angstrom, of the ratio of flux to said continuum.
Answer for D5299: 0.08 mag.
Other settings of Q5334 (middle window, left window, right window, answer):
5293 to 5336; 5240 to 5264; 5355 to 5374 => 6.4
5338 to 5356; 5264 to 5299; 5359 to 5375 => 0.3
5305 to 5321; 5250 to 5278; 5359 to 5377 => 1.3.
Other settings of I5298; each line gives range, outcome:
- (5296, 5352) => 154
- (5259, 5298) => 173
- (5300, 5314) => 164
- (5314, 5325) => 154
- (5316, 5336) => 131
